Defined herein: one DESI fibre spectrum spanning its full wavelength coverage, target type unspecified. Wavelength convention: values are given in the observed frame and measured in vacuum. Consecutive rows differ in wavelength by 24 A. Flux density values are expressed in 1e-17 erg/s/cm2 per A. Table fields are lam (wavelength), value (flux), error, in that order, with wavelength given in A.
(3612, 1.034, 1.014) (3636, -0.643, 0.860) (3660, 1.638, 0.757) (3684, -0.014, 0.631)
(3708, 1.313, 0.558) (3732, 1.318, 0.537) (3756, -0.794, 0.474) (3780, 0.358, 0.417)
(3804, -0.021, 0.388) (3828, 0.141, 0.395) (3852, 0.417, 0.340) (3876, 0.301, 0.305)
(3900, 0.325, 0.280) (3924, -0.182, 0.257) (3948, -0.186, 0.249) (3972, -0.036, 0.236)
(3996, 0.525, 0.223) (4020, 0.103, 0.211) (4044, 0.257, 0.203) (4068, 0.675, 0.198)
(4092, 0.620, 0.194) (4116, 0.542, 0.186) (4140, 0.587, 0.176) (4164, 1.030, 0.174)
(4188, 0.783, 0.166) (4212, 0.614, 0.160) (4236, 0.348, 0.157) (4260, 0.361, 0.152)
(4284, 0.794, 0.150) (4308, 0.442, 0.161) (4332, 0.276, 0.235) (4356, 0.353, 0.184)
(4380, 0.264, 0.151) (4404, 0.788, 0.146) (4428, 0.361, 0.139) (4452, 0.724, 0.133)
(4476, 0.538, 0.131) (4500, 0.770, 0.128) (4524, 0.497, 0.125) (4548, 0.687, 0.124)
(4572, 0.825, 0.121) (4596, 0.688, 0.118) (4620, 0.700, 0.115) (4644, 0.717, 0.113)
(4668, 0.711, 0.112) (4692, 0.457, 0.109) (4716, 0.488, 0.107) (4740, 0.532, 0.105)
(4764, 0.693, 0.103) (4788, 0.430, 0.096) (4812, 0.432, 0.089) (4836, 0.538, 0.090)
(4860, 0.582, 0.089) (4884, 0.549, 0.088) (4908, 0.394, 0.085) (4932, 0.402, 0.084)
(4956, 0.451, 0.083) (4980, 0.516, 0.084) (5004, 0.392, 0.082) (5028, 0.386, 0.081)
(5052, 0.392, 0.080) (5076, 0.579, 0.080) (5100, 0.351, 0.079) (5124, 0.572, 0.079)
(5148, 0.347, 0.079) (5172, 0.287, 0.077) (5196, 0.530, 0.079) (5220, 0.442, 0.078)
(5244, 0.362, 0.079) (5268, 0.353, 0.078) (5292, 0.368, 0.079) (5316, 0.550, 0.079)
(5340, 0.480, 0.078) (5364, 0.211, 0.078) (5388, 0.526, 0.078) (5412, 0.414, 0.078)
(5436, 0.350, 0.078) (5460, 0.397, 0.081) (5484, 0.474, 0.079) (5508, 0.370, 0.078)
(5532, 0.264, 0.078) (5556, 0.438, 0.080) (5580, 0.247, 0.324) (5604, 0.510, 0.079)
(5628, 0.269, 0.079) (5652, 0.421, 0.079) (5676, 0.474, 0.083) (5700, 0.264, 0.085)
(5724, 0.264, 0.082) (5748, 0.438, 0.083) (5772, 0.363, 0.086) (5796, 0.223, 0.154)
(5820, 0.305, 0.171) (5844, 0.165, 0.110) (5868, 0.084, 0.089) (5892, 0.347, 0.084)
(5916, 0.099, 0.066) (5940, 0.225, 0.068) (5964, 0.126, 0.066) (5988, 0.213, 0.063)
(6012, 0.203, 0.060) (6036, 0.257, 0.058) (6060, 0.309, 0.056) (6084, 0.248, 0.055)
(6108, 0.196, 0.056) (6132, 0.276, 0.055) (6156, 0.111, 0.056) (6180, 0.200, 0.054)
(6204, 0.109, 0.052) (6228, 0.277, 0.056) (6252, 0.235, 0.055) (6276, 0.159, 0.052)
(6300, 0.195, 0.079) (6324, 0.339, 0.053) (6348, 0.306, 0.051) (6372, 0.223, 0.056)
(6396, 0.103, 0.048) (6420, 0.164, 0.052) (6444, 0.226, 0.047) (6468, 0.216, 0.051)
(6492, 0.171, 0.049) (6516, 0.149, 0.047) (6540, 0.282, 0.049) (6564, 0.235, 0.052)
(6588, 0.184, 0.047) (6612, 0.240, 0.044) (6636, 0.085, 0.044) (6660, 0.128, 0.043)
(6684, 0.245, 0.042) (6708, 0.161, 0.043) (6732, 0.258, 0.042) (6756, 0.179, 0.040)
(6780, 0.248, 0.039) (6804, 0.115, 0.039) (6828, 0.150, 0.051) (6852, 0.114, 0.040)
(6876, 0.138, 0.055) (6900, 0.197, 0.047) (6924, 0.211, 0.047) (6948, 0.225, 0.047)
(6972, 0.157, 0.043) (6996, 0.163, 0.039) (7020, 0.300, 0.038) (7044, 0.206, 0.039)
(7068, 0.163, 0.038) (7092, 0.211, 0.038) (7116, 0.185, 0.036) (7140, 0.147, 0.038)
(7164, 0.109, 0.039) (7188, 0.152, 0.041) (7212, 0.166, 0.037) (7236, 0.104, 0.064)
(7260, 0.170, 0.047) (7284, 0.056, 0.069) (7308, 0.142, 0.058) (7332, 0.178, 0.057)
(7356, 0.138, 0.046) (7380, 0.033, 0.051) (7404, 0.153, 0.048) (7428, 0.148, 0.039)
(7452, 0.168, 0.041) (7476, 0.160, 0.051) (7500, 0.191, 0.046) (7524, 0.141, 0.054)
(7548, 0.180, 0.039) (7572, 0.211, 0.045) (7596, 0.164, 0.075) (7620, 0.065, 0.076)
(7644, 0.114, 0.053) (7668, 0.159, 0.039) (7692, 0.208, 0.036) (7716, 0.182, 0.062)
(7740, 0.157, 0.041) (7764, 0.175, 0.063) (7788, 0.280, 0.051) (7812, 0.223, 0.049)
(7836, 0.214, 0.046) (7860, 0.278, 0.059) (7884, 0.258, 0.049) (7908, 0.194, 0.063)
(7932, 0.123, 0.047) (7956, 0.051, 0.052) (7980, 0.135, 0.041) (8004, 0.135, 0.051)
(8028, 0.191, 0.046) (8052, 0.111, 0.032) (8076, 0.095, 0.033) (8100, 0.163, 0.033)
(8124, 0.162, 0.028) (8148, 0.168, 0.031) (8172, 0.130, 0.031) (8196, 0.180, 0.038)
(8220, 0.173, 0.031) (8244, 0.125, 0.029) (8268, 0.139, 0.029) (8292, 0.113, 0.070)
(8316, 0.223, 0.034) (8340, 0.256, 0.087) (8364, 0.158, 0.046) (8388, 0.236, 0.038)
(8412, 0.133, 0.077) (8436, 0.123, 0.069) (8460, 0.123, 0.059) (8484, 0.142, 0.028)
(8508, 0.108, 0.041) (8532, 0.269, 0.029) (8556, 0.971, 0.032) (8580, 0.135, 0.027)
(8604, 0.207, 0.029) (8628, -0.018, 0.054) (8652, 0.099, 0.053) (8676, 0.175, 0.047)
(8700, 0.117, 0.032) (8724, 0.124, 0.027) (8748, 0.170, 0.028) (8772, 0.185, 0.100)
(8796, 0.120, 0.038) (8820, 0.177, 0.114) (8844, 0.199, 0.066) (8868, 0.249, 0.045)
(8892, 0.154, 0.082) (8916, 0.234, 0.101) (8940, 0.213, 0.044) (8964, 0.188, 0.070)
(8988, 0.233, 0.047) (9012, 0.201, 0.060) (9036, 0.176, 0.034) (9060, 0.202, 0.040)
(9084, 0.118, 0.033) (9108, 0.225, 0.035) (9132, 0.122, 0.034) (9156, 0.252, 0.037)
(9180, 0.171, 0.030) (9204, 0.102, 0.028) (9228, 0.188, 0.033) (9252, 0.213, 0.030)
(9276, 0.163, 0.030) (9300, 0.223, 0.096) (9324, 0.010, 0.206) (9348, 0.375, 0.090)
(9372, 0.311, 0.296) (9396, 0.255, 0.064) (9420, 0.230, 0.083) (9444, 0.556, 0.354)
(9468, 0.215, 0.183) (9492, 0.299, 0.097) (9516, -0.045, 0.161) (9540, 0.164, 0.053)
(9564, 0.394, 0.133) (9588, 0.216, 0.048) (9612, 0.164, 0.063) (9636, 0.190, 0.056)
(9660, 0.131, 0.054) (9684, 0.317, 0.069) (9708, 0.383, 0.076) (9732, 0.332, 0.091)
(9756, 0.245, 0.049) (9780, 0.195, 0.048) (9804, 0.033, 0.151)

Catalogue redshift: 1.29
